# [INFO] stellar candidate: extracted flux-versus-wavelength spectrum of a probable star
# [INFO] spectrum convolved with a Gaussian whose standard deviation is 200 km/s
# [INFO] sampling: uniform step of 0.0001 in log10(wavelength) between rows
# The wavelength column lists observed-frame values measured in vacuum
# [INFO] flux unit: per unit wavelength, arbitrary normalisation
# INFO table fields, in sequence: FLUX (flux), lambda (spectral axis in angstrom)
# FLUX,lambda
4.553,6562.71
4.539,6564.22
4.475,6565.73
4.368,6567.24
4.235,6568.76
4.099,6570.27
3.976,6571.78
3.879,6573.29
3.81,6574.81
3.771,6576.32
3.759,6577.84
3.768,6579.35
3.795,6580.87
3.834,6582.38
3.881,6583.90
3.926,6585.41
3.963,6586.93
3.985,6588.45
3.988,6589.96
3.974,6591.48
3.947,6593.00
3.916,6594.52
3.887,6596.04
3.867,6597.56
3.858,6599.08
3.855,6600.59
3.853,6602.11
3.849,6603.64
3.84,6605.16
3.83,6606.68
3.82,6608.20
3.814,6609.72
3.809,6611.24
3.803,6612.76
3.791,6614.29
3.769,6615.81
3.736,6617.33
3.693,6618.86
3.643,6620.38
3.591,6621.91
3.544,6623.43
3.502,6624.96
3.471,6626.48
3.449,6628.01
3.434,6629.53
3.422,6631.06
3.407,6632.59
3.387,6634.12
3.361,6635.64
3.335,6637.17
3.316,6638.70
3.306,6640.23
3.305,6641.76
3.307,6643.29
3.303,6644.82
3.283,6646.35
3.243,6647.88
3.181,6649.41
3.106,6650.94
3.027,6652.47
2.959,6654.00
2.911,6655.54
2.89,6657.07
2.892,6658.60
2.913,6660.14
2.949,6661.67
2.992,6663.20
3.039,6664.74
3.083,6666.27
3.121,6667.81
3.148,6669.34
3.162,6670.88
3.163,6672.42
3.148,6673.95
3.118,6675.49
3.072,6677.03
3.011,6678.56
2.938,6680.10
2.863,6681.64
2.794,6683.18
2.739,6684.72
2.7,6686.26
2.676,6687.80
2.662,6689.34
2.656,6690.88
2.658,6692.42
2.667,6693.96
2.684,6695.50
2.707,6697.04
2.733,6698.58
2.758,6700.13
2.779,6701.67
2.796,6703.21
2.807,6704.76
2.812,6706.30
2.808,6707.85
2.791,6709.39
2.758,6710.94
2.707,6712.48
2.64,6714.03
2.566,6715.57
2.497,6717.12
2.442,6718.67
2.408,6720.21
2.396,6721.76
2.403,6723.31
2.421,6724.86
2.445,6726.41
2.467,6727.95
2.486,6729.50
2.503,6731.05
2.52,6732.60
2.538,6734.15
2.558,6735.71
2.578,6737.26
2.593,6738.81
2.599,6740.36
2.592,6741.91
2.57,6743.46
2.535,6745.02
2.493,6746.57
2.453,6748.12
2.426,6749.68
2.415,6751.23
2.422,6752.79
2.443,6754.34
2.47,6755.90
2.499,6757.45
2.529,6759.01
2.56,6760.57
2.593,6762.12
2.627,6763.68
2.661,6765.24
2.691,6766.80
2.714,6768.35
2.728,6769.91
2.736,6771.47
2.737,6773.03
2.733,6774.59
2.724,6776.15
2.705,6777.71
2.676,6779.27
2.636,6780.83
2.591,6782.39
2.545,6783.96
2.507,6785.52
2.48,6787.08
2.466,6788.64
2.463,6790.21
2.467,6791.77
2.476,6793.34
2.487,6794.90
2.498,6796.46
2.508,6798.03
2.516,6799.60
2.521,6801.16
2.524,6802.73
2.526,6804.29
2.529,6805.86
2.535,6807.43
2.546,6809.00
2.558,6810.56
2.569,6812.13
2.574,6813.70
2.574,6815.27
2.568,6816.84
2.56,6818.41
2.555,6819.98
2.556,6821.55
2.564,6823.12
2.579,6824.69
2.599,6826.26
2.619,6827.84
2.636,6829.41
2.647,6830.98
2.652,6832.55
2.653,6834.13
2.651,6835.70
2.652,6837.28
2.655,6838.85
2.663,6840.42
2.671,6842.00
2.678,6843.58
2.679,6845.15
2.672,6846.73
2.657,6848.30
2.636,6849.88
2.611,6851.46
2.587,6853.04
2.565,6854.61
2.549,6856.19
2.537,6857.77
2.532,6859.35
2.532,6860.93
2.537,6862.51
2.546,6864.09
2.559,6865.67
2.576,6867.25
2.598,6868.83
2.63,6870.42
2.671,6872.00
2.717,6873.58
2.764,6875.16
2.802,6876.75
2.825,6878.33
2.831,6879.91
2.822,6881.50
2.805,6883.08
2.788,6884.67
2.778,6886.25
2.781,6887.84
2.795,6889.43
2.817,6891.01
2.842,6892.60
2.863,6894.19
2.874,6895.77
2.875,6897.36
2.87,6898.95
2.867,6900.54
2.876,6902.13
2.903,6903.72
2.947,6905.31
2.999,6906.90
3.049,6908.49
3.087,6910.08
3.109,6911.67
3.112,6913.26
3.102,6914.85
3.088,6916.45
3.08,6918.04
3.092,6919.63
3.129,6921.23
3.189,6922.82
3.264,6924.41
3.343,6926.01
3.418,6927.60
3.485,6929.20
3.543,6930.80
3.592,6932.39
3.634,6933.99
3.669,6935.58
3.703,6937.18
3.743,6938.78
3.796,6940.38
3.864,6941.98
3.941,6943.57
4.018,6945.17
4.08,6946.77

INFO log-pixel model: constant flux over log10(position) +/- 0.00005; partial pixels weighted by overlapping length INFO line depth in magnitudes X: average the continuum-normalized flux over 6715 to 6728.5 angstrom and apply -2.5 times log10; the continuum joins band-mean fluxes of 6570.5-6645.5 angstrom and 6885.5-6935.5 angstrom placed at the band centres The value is 0.38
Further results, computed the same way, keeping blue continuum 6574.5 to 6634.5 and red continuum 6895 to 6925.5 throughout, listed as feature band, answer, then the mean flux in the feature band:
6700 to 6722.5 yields 0.30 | 2.66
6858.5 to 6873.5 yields 0.21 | 2.58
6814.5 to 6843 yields 0.23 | 2.61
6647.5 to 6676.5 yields 0.19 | 3.05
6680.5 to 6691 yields 0.29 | 2.74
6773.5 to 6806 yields 0.28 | 2.55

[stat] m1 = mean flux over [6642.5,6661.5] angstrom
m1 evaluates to 3.08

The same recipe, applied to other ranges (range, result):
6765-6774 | 2.72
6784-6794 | 2.48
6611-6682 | 3.27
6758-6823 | 2.58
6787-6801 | 2.49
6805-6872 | 2.6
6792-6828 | 2.54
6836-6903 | 2.7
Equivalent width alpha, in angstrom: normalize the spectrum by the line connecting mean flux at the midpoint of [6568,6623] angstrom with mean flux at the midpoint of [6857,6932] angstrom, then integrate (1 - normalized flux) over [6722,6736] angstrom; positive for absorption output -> 3.9 angstrom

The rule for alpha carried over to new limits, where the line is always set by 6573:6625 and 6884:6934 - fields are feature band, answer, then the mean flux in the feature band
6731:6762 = 8.4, 2.52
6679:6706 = 6.3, 2.75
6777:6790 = 3.1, 2.57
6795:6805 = 2.4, 2.51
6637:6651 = 1.6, 3.27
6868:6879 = 1.5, 2.71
